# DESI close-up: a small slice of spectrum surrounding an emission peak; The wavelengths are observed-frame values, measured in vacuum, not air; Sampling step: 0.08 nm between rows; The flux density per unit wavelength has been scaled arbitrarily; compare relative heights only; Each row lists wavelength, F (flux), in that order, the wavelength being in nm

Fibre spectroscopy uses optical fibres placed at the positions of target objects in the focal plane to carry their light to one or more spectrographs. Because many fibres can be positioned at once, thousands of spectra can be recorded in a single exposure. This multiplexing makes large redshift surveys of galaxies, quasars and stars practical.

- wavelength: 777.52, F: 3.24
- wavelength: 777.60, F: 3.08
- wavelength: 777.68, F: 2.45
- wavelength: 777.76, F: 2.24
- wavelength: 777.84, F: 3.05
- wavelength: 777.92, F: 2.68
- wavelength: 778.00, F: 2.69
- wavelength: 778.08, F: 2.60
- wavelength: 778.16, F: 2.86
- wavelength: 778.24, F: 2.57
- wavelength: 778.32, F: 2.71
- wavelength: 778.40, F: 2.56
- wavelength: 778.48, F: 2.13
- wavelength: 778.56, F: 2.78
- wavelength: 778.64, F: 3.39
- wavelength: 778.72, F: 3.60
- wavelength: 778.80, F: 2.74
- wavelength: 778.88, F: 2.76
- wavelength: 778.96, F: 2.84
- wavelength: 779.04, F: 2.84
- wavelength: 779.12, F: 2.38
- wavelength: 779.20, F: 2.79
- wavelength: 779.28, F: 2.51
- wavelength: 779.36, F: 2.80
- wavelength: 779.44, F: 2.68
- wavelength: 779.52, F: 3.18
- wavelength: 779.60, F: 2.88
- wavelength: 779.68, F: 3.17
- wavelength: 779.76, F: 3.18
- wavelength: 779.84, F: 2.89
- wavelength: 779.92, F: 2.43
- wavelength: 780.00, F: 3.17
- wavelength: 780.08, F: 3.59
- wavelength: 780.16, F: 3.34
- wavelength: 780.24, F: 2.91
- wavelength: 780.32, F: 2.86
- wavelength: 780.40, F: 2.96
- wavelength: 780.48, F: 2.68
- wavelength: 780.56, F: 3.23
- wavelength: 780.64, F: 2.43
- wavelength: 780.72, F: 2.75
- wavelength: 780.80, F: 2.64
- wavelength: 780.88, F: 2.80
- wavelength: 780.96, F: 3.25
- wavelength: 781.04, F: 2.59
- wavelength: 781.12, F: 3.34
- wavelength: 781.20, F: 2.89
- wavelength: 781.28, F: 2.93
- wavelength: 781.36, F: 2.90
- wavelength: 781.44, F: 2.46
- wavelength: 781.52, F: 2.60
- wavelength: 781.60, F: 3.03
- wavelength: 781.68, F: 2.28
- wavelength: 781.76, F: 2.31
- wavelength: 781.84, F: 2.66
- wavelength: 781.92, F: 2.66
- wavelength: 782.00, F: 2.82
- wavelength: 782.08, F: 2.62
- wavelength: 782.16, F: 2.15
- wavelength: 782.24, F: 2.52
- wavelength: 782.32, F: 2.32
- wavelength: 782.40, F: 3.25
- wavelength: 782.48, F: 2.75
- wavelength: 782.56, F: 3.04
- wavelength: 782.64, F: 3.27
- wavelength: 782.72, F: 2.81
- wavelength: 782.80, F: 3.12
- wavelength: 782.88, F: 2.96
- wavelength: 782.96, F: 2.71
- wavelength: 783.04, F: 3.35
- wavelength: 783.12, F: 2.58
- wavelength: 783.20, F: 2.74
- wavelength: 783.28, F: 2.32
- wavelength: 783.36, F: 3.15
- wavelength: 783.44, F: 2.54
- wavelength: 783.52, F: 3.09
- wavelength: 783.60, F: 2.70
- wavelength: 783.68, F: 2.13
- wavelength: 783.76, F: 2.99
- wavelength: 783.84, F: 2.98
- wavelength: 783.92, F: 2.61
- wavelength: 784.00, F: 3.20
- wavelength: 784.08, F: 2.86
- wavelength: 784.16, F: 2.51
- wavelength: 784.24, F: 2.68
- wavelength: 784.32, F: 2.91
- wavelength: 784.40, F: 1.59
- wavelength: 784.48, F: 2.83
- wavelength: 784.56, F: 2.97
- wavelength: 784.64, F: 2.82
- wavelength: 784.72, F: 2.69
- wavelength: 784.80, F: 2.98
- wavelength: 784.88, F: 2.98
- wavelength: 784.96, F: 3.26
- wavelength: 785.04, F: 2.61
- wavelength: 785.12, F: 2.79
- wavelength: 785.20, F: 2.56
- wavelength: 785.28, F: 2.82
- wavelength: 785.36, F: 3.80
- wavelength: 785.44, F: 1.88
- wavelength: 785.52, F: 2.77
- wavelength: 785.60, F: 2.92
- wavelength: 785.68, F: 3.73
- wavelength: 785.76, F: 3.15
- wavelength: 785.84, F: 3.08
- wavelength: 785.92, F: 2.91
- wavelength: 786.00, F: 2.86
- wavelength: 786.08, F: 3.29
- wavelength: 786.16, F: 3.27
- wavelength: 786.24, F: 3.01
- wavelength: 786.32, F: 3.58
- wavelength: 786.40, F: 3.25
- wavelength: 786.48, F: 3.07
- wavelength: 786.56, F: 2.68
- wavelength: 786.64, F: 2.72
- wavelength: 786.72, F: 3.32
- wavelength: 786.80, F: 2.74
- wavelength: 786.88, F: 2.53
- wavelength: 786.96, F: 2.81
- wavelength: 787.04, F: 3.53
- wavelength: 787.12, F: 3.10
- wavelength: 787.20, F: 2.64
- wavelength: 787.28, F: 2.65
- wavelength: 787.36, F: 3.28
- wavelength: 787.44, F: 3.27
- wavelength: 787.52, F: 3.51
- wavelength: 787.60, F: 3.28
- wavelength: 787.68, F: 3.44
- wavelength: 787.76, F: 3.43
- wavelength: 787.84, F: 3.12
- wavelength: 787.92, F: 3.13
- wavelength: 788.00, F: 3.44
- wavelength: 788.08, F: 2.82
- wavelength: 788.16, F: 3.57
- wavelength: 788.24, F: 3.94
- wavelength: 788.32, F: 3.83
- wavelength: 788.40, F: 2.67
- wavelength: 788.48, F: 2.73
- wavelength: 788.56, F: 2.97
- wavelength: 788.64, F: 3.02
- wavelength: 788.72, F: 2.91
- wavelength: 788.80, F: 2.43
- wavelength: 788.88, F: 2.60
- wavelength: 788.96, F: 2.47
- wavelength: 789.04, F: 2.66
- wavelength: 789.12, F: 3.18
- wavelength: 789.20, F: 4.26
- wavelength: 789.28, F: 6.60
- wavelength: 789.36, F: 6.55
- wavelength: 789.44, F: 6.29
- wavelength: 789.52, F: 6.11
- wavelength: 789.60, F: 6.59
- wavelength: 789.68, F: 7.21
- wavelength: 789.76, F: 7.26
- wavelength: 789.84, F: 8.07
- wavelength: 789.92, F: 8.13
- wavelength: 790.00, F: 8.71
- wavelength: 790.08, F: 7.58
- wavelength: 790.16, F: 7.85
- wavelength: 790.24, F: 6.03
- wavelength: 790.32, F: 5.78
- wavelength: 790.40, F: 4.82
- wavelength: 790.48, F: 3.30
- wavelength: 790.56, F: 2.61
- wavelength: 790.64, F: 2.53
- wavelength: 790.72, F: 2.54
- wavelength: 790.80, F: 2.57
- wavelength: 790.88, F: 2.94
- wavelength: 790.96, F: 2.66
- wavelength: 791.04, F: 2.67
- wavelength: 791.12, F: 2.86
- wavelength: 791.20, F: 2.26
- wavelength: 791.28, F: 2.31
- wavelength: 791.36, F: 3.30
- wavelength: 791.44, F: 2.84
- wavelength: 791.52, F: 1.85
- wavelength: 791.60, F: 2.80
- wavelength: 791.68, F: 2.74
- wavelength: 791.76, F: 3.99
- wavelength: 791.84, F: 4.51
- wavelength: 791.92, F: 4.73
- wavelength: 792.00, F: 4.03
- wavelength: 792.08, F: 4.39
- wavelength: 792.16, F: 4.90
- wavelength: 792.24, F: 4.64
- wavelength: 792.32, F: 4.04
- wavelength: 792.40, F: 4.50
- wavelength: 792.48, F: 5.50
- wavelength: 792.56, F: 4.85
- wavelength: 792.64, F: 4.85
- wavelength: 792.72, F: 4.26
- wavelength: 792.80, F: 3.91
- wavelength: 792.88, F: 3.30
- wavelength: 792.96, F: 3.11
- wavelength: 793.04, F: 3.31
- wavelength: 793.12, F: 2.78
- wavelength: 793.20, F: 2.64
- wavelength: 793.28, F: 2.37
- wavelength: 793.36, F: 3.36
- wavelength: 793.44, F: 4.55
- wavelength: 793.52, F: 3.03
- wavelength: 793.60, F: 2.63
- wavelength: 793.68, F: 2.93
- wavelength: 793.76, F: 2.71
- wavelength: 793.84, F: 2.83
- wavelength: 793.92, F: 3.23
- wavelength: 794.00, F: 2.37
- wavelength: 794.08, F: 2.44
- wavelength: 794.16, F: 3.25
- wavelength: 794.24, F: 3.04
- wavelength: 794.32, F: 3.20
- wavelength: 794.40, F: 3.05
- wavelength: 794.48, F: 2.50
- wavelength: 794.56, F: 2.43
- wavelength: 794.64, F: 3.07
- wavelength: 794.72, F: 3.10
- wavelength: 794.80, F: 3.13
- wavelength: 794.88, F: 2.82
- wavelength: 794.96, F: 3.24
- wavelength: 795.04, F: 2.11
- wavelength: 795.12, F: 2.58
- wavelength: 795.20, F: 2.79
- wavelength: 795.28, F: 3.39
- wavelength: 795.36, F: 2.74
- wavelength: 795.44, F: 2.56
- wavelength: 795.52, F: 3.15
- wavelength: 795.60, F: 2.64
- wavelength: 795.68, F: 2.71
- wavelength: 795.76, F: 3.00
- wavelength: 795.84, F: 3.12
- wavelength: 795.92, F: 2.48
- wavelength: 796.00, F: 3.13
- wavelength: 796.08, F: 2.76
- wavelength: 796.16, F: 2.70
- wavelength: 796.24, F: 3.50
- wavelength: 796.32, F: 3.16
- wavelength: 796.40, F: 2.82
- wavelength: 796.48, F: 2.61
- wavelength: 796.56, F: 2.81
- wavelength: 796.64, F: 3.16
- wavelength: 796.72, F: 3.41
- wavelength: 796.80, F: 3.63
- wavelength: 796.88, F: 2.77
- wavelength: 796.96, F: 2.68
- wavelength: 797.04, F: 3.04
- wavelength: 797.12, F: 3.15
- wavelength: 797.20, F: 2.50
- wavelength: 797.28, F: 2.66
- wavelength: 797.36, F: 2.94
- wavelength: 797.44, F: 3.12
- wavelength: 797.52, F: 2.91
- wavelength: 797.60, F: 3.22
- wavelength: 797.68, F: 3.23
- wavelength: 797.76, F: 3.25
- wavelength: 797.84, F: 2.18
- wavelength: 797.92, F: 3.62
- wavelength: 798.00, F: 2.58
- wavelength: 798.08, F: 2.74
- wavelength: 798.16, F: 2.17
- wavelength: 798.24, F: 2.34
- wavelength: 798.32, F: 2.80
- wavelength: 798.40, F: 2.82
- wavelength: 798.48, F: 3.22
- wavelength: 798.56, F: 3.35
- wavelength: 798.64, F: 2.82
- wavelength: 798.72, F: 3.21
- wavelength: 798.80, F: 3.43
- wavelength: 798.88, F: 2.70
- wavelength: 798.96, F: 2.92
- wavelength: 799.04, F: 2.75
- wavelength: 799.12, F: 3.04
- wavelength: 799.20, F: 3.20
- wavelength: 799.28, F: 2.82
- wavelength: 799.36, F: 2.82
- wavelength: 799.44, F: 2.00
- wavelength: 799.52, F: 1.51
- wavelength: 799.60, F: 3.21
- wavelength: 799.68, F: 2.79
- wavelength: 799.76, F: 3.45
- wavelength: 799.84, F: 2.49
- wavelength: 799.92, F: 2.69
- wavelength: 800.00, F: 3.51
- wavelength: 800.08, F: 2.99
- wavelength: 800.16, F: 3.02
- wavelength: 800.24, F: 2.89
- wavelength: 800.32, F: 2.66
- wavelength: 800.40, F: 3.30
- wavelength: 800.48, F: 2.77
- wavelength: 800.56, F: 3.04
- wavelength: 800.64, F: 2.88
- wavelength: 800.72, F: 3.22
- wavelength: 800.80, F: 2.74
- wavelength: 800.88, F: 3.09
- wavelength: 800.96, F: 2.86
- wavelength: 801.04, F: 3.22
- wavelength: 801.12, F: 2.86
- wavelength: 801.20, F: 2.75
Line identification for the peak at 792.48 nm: [N II]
